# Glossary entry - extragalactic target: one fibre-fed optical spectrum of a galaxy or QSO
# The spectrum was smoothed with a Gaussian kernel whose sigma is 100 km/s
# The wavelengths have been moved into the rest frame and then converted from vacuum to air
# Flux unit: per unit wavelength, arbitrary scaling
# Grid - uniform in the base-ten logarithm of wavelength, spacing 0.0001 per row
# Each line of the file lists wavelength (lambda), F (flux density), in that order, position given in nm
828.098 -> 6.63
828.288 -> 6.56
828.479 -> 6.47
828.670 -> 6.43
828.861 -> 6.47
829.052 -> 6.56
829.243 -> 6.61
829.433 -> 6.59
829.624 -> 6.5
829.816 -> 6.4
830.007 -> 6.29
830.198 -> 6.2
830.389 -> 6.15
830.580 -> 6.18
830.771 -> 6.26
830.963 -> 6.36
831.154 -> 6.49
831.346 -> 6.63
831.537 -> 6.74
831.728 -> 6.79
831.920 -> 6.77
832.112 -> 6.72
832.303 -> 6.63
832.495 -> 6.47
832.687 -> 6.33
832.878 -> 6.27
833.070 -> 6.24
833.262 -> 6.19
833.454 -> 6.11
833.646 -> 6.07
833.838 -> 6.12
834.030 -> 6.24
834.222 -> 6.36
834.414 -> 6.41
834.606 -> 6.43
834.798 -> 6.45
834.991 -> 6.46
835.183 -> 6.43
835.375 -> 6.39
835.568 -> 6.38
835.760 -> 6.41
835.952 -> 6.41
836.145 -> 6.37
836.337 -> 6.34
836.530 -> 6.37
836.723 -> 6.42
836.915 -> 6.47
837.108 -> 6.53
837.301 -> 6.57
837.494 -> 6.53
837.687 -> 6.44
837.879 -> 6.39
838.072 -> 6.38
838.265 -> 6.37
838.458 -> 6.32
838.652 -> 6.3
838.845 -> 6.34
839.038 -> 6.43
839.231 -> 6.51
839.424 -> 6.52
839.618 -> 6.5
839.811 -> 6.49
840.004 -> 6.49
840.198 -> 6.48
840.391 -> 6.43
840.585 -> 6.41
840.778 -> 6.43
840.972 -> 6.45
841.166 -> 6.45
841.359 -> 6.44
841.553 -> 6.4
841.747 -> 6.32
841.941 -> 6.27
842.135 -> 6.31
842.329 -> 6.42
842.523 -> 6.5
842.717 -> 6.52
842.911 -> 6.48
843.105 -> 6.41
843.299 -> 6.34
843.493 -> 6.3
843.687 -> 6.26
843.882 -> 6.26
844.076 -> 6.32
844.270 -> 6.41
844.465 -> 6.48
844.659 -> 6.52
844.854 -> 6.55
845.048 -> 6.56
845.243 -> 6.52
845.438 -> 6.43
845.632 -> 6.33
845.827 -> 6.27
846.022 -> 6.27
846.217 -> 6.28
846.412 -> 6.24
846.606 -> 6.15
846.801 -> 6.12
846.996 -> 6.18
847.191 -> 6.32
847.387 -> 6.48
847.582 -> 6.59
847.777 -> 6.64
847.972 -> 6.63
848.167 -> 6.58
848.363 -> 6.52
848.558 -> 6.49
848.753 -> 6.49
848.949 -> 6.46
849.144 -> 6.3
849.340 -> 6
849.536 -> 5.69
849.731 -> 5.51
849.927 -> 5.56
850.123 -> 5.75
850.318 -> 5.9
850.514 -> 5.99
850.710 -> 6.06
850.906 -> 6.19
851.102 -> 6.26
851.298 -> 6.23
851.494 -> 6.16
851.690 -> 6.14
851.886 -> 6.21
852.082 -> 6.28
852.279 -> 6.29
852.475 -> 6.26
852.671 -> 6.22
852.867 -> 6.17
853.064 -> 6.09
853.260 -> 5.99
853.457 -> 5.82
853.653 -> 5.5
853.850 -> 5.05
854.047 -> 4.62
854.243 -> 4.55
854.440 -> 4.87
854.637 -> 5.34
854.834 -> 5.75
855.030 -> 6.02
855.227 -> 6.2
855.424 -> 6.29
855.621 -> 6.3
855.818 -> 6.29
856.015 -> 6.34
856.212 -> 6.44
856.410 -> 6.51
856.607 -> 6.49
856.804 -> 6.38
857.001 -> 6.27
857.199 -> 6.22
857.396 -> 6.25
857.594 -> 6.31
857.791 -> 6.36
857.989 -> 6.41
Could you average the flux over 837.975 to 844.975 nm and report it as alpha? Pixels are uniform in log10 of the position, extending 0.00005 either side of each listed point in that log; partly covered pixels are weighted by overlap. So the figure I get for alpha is 6.41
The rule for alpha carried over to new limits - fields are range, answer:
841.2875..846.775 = 6.37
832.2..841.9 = 6.39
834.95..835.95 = 6.42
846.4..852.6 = 6.21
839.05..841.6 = 6.46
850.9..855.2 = 5.82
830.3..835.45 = 6.4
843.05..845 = 6.39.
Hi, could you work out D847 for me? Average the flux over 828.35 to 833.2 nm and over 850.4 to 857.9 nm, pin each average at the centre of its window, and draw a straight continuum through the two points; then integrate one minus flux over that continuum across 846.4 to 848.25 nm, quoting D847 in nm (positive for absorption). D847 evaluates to -0.08 nm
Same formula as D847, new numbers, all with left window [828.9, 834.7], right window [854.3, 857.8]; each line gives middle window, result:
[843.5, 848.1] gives -0.104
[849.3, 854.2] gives 0.215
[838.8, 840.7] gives -0.045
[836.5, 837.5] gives -0.022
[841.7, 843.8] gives -0.033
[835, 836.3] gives -0.008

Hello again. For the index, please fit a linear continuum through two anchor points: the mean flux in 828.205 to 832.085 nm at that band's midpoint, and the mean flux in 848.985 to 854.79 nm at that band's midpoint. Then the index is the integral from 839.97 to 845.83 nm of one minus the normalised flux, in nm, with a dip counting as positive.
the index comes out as -0.30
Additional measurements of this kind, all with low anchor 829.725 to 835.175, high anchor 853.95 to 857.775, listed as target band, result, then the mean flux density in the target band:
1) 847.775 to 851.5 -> -0.04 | 6.16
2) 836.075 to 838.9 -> -0.05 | 6.41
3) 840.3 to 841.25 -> -0.03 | 6.43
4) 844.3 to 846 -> -0.08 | 6.45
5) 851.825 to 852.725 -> -0.03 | 6.26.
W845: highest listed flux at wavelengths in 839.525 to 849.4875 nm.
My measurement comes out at 6.64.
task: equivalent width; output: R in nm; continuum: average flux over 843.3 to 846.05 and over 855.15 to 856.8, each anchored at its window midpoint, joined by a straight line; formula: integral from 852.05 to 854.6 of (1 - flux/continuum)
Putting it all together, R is 0.29 nm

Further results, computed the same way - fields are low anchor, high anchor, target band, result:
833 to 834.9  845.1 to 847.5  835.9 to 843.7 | -0.17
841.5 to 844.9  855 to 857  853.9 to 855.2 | 0.23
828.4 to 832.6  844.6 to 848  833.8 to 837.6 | 0.03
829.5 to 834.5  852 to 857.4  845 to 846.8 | -0.06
